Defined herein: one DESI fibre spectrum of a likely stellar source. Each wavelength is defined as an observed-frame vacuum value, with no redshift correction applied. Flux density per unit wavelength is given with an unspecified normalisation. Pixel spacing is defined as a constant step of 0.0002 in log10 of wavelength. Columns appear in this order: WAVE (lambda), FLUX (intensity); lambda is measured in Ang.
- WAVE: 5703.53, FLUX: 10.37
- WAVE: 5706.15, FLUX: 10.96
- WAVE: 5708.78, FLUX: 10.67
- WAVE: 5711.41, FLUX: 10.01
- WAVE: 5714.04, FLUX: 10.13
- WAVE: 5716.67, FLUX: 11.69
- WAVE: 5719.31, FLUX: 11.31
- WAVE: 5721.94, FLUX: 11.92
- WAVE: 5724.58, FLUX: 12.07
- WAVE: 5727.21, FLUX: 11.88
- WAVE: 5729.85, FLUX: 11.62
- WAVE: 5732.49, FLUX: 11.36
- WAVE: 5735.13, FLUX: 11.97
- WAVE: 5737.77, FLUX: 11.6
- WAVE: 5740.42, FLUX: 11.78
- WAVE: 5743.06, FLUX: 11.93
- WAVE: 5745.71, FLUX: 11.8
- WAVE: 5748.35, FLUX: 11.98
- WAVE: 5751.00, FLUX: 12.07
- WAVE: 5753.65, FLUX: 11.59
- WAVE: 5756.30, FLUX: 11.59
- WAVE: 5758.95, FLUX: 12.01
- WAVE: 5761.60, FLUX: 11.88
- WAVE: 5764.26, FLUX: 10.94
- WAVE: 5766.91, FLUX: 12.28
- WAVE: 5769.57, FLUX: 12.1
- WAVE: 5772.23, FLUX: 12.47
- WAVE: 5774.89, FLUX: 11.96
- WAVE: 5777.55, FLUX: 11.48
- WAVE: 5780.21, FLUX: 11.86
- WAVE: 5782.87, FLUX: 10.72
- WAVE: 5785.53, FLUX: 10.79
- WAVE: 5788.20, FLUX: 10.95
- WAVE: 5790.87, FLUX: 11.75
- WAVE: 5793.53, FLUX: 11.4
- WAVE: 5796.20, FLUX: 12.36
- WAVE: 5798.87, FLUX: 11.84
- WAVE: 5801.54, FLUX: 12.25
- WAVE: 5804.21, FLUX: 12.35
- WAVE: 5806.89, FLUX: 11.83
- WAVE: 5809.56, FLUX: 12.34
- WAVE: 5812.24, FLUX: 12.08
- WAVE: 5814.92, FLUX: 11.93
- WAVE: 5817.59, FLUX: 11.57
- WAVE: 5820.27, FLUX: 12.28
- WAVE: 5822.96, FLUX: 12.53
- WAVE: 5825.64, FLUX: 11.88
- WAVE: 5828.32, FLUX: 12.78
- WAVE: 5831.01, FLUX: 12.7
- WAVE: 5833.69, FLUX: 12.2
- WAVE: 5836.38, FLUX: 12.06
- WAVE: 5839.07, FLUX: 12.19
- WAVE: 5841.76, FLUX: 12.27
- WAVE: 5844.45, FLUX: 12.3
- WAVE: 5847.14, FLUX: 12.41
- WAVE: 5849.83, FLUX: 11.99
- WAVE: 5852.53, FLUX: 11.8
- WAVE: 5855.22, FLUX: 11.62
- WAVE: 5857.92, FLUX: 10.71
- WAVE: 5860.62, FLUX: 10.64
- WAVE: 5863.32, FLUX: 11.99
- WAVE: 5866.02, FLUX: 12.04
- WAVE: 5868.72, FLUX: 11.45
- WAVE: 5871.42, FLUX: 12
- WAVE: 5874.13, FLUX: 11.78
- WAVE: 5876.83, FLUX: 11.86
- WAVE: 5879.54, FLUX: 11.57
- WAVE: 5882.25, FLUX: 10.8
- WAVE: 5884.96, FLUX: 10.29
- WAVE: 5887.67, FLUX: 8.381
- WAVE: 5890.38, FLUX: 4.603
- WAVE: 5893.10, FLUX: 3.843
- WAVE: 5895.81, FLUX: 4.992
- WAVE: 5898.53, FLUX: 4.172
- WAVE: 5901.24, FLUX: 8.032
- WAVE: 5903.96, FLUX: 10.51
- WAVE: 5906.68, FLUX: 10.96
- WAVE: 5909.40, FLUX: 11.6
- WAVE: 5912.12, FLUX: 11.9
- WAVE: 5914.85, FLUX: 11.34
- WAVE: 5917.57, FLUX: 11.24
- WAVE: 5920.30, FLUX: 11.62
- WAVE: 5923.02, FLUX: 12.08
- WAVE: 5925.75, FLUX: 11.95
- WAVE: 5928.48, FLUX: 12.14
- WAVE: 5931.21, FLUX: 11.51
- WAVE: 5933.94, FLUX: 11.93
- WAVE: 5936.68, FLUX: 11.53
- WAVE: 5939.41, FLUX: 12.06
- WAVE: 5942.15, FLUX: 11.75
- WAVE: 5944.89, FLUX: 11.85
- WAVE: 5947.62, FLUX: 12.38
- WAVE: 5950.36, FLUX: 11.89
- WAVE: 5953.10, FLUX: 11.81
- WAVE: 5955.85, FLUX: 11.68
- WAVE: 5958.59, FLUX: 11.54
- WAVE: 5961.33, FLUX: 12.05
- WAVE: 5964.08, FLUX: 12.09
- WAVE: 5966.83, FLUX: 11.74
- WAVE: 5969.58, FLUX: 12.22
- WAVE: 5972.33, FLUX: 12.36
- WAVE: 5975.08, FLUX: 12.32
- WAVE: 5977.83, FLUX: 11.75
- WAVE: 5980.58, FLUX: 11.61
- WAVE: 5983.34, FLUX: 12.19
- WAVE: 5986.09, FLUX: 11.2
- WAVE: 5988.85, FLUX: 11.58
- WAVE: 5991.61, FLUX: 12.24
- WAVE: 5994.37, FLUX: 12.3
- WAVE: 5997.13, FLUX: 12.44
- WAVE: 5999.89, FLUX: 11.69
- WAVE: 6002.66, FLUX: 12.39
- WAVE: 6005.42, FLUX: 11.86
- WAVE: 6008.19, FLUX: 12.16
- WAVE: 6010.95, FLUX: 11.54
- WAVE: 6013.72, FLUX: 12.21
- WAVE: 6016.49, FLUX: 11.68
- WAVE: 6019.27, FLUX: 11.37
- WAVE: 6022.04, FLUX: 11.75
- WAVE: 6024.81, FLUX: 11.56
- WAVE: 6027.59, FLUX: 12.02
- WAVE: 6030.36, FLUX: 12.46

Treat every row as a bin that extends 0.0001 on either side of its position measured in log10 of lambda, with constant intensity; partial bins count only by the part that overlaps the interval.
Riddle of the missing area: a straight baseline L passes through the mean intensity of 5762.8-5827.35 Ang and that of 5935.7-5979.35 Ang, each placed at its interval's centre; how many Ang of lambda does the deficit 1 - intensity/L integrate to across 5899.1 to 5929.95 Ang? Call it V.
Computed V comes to 2.27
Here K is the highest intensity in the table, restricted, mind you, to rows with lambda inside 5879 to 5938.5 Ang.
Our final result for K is 12.14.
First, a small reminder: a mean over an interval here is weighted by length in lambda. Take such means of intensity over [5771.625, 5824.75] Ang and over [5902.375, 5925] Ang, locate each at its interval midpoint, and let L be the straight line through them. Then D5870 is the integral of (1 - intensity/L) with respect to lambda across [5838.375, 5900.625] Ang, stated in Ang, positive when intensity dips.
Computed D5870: 7.4 Ang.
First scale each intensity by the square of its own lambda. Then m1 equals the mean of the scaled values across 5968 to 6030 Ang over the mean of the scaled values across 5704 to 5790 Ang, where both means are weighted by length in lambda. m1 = 1.13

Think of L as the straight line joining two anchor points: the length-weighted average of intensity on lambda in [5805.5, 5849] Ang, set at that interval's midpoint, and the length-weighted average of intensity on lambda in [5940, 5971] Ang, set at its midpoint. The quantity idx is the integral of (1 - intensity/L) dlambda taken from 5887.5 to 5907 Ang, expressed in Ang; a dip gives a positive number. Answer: 8.8 Ang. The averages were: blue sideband 12.2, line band 6.64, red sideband 11.9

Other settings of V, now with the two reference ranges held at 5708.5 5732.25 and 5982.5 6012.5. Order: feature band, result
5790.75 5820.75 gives -1.32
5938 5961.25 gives -0.07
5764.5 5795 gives -0.43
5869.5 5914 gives 9.30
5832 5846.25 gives -0.80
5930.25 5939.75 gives 0.06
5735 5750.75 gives -0.71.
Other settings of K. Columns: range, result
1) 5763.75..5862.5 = 12.78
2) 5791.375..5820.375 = 12.36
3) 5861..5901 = 12.04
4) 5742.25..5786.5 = 12.47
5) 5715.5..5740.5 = 12.07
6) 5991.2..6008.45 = 12.44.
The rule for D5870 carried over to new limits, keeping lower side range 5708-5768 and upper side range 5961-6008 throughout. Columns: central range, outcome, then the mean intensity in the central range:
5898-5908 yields 2.62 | 8.77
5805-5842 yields -1.47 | 12.2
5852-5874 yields 0.48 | 11.5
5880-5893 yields 3.91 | 8.27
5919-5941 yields 0.10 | 11.9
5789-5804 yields -0.31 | 11.9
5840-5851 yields -0.45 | 12.3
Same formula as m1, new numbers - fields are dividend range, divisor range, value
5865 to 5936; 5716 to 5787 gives 0.91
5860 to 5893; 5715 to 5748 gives 0.93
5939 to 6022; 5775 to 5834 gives 1.06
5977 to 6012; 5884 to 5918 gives 1.44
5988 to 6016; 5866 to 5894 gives 1.27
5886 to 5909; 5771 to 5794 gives 0.65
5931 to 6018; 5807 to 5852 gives 1.03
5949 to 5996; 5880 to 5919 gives 1.38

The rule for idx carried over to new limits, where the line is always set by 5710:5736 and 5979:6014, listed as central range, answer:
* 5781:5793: 0.4 Ang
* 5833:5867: -0.6 Ang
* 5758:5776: -0.7 Ang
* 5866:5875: -0.1 Ang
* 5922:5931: -0.1 Ang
